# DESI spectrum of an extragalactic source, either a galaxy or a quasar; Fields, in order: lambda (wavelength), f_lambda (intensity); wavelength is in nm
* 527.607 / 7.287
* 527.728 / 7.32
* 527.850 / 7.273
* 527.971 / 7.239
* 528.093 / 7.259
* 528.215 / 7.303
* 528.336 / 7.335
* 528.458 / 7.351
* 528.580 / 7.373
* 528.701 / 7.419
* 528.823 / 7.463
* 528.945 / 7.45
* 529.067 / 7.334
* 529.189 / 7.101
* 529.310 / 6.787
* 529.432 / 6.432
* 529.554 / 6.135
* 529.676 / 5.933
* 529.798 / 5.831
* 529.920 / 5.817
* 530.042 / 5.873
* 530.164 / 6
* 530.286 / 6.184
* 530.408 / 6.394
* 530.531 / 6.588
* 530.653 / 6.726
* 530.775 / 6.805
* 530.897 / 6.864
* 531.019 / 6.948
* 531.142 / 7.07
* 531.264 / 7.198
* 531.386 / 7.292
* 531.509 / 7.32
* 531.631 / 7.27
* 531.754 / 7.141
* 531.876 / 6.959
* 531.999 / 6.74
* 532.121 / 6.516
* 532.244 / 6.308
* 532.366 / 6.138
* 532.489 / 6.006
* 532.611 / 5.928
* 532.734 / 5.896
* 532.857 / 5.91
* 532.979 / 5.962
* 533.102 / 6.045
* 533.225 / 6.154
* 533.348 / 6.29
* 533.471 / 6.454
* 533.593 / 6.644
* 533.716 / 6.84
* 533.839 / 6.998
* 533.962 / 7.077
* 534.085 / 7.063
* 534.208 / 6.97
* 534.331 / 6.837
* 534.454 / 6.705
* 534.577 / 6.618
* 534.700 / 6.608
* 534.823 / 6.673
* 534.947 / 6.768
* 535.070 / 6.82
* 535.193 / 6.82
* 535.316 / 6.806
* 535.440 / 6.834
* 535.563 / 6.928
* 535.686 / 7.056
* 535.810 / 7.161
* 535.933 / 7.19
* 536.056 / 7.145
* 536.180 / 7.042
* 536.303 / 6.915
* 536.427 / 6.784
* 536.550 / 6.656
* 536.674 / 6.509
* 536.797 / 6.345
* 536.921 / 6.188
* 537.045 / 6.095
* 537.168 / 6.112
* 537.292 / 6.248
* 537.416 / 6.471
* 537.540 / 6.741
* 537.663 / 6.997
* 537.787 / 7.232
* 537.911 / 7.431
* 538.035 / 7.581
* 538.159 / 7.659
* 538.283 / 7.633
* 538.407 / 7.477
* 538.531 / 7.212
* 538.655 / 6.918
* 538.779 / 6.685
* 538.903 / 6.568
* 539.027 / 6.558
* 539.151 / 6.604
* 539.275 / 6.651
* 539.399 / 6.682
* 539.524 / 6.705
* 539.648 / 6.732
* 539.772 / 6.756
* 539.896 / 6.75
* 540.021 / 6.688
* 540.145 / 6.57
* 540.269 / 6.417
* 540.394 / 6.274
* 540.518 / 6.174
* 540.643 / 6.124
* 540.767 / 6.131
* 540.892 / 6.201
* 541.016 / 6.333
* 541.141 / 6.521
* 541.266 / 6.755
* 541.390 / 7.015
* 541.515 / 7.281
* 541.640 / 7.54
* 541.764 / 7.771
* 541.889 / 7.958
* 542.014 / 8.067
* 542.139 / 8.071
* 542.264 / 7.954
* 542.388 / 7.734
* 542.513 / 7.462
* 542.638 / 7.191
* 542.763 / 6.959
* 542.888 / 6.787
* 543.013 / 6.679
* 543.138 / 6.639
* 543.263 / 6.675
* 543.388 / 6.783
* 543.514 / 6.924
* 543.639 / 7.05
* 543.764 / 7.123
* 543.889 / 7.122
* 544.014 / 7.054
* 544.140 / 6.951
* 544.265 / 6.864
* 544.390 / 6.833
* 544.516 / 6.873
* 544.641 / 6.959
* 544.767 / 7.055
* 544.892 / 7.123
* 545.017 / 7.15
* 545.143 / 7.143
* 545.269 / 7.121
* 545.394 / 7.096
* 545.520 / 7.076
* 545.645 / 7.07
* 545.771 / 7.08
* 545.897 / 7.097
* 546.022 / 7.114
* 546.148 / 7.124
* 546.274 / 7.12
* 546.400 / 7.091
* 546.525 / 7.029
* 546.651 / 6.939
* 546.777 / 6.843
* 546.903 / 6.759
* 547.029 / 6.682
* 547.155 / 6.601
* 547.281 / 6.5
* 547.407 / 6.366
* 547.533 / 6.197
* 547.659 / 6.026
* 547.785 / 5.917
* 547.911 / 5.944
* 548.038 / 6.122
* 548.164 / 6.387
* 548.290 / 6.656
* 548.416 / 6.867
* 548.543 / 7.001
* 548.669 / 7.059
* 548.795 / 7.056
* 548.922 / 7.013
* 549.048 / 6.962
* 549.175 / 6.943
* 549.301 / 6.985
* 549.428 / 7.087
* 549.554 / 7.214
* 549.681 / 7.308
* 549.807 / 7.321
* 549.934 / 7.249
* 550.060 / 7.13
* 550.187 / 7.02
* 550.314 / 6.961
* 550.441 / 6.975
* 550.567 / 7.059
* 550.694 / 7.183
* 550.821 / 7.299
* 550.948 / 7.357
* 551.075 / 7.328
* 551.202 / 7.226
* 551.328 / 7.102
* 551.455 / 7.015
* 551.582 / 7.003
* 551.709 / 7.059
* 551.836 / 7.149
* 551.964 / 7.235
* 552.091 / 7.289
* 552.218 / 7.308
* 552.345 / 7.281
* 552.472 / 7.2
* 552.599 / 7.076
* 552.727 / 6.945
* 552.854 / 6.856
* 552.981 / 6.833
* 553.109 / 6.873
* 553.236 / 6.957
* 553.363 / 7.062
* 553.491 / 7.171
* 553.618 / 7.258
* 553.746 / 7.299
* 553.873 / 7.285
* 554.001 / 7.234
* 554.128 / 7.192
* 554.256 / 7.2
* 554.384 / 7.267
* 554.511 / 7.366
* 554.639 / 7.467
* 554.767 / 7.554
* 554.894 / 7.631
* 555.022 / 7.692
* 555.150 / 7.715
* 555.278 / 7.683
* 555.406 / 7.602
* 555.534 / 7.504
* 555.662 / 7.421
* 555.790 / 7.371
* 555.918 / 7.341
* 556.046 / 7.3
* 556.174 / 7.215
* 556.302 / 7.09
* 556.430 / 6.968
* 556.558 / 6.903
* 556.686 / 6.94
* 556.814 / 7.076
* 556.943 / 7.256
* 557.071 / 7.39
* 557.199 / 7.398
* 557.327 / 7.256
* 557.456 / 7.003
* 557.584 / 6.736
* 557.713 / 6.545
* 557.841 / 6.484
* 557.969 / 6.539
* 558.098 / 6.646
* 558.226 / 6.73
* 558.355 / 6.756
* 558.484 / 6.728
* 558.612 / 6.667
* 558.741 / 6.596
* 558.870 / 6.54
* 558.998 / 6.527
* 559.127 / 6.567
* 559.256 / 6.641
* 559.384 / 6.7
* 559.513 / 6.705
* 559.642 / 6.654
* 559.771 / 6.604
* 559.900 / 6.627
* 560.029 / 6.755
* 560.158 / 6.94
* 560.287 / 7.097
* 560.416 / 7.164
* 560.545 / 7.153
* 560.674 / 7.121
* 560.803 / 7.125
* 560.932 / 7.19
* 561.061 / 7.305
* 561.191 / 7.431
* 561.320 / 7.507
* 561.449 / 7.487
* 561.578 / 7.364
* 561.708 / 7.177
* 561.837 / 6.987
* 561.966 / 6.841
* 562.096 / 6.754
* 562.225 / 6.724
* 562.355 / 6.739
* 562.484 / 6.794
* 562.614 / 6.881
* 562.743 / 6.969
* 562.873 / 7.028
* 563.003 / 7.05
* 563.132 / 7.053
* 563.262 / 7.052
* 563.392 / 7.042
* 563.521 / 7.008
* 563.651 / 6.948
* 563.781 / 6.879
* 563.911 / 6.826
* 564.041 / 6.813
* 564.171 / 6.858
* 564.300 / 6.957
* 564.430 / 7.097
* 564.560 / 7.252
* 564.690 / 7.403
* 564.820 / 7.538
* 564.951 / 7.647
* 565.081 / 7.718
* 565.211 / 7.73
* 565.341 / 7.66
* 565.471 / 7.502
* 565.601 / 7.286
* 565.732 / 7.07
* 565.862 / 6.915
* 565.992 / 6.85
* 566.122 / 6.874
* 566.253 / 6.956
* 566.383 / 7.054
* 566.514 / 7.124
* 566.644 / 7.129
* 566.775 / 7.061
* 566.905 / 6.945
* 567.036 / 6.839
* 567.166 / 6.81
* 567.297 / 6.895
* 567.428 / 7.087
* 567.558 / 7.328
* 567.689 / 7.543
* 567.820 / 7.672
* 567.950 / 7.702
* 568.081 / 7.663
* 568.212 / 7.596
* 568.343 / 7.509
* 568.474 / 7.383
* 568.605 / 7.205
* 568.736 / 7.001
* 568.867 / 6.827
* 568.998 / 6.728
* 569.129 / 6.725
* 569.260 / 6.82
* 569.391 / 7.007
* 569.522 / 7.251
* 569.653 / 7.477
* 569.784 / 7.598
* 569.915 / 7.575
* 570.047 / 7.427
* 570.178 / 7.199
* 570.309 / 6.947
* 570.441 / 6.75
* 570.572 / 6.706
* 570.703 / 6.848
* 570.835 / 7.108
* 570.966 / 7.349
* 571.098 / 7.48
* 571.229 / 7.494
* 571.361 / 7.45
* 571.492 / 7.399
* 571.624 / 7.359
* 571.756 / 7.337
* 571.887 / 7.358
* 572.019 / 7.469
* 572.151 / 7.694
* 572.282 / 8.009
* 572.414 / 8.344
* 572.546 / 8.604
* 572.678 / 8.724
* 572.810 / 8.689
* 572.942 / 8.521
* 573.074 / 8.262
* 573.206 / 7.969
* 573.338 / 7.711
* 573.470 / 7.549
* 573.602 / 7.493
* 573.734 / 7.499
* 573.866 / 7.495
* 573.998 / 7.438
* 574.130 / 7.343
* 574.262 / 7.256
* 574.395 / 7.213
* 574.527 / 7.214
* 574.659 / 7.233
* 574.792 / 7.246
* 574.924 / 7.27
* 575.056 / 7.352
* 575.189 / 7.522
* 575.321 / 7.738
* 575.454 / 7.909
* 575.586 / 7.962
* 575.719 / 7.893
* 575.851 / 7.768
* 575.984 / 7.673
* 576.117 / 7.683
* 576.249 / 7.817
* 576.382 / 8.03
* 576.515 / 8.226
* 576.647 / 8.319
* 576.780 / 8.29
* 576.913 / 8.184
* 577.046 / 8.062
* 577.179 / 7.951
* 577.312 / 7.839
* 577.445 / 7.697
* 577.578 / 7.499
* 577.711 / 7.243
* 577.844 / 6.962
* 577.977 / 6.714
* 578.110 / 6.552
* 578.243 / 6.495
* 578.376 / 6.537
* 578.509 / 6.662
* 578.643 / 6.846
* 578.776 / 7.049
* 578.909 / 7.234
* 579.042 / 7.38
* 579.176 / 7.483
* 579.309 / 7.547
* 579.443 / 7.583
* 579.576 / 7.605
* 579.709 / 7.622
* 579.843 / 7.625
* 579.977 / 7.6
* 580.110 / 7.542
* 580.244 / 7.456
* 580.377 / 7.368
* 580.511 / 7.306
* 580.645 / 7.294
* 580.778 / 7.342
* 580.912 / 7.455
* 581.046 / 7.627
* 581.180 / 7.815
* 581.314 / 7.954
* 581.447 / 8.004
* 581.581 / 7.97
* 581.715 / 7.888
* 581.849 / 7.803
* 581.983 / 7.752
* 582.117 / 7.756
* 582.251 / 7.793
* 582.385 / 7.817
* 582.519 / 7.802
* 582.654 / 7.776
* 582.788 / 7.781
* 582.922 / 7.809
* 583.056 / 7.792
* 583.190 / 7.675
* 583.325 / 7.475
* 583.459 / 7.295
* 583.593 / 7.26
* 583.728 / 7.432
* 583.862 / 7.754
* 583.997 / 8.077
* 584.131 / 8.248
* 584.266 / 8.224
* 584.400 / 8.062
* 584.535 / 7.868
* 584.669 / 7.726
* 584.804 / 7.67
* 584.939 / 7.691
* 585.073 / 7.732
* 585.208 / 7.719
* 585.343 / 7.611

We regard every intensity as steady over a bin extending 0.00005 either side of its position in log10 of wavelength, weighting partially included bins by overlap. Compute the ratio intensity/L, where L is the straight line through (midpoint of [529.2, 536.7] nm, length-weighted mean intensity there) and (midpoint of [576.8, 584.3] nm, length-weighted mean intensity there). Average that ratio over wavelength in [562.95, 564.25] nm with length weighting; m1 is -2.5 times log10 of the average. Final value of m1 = 0.040 mag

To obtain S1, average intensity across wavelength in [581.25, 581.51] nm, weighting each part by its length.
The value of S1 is 8.01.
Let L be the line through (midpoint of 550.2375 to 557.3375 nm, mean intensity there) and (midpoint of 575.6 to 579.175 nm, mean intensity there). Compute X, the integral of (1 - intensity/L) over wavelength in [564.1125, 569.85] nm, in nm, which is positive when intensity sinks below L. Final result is 0.13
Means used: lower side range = 7.23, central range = 7.21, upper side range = 7.49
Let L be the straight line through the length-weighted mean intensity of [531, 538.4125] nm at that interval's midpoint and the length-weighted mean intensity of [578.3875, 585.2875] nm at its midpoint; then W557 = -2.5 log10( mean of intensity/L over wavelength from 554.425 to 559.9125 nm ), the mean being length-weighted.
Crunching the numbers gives 0.020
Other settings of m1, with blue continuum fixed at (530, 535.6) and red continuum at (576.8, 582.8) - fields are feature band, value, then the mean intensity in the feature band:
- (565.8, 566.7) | 0.04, 6.99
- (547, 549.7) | 0.04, 6.67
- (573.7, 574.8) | 0.01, 7.32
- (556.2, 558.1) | 0.02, 6.96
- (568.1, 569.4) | 0.03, 7.1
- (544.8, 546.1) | -0.04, 7.11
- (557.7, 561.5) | 0.04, 6.85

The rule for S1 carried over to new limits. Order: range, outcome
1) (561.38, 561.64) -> 7.44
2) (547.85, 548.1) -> 6.01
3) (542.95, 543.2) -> 6.66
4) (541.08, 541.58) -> 6.89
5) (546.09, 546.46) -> 7.1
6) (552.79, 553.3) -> 6.89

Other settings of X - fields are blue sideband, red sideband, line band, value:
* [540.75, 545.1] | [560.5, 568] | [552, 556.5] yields -0.10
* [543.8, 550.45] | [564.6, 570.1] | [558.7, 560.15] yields 0.09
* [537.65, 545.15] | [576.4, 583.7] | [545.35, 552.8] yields 0.15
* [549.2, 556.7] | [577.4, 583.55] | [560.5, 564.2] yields 0.13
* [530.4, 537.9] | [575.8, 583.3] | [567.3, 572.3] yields 0.07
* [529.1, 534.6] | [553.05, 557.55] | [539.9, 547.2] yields -0.06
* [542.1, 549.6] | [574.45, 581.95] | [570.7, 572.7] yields -0.06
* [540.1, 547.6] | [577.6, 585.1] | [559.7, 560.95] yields 0.04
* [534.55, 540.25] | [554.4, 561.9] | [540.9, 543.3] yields -0.12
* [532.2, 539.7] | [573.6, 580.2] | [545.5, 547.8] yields 0.04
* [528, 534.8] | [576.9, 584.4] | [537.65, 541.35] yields 0.03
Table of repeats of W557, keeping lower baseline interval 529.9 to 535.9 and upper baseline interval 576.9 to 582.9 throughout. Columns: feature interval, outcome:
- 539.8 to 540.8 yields 0.06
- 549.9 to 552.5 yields -0.03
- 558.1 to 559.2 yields 0.07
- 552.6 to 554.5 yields -0.01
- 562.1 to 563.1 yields 0.05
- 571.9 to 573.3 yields -0.11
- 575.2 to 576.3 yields -0.05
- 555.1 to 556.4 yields -0.05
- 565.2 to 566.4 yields 0.01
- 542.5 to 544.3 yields -0.02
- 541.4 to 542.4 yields -0.14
